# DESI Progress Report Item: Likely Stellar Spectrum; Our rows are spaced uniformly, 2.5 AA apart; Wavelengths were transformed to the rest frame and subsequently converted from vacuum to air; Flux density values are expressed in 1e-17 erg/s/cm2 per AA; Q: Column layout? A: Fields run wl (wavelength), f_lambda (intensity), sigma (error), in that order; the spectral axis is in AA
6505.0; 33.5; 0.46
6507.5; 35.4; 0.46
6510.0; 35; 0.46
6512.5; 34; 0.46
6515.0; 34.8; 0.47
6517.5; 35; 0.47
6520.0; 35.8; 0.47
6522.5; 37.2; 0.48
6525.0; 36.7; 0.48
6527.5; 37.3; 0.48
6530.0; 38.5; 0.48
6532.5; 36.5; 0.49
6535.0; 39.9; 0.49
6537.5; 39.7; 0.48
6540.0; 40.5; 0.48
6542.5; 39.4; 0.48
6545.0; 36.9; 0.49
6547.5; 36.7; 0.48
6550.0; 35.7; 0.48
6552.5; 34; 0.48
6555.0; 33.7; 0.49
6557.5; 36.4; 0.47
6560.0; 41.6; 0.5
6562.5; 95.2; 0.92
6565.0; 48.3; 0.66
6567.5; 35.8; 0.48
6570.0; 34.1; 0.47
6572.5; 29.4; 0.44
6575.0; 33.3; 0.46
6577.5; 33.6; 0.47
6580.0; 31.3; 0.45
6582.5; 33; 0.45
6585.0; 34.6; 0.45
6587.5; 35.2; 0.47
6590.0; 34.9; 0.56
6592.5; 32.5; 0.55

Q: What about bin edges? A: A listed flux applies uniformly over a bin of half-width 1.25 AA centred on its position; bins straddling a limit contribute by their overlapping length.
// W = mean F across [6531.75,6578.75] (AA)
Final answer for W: 40.1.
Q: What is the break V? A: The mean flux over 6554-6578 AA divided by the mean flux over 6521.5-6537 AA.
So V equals 1.12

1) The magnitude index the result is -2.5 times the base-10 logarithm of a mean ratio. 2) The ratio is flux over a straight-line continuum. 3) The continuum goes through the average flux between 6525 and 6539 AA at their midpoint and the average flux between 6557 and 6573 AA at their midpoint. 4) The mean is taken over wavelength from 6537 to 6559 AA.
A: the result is 0.15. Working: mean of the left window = 38.3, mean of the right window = 47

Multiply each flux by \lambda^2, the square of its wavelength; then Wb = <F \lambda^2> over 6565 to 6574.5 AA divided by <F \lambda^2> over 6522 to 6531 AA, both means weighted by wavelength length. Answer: 0.95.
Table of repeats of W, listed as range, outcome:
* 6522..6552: 37.8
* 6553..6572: 45.3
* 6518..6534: 37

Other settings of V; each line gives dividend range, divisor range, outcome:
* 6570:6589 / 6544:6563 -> 0.79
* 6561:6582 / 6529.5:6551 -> 1.11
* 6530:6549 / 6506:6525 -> 1.09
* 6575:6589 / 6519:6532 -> 0.90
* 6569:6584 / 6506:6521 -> 0.93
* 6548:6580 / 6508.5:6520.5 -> 1.16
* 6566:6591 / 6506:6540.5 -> 0.92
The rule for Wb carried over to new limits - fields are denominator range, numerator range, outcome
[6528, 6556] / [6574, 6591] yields 0.91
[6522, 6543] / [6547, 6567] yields 1.18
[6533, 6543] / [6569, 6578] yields 0.83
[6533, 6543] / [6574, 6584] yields 0.84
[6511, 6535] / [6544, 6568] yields 1.21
